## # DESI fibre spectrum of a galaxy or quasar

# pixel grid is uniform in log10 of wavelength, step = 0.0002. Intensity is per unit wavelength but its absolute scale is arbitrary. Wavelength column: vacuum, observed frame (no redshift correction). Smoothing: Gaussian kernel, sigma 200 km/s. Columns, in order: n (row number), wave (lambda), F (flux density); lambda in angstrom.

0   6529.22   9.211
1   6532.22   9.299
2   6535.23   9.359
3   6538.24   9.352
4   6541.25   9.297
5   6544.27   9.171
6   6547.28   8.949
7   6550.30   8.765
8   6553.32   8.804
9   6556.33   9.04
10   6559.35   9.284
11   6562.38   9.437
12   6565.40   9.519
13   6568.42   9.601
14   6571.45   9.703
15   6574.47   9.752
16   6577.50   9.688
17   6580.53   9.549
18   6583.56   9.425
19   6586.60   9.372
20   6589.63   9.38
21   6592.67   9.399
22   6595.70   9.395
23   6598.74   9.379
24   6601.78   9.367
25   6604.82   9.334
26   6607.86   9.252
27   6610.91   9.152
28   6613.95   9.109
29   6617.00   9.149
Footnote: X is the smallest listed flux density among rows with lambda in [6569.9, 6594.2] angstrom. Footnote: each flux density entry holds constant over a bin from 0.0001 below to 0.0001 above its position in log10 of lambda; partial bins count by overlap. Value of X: 9.372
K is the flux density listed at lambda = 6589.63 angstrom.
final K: 9.38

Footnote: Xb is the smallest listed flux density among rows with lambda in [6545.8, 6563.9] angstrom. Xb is 8.765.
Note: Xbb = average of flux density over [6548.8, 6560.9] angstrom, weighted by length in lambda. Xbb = 8.97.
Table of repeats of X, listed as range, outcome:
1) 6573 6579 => 9.688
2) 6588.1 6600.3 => 9.379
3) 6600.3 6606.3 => 9.334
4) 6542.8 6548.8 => 8.949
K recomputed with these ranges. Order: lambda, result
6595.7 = 9.395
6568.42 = 9.601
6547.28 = 8.949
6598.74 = 9.379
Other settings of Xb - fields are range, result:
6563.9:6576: 9.519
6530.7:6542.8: 9.297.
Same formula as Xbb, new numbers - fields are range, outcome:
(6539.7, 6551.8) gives 9.04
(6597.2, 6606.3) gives 9.36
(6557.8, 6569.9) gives 9.46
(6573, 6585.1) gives 9.6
